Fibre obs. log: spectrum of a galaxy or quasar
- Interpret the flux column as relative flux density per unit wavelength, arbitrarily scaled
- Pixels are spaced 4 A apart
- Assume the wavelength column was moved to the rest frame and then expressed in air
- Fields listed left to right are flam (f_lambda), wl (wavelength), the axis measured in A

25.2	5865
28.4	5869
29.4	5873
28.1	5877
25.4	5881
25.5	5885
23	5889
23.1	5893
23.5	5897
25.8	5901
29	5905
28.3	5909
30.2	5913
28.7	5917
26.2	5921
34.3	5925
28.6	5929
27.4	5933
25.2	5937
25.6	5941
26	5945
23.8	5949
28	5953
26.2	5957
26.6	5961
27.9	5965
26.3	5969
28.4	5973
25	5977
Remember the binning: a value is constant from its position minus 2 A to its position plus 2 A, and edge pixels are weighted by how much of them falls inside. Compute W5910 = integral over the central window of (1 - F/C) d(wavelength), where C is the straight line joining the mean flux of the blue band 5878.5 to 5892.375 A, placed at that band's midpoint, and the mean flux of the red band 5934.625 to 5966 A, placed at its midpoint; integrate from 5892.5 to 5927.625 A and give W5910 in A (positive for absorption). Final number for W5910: -3.8 A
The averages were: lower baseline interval 24.6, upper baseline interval 26.1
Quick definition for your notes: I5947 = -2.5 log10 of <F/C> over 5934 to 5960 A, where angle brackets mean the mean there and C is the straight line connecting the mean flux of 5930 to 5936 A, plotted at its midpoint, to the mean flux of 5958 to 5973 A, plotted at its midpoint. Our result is 0.05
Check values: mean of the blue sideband 27.2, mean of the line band 25.9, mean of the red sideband 27.1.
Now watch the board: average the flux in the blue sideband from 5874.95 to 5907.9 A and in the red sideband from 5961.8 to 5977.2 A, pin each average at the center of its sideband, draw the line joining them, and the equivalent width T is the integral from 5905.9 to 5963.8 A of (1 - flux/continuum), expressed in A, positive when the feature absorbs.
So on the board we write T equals -2.6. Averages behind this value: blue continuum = 25.5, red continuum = 27.1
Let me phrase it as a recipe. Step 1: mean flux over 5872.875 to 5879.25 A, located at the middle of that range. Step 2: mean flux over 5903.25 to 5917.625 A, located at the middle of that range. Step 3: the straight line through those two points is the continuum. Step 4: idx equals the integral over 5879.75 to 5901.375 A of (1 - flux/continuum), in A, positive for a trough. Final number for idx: 3.4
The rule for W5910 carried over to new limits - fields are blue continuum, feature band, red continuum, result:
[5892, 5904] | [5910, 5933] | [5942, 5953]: -3.9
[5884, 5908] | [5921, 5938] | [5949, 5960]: -1.9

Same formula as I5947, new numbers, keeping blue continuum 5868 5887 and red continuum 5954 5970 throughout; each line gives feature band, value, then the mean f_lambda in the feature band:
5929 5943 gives 0.02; 26.4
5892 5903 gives 0.13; 24.2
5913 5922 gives -0.04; 28.2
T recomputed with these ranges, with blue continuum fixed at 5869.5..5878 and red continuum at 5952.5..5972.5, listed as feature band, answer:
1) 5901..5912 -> -0.1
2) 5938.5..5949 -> 0.8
